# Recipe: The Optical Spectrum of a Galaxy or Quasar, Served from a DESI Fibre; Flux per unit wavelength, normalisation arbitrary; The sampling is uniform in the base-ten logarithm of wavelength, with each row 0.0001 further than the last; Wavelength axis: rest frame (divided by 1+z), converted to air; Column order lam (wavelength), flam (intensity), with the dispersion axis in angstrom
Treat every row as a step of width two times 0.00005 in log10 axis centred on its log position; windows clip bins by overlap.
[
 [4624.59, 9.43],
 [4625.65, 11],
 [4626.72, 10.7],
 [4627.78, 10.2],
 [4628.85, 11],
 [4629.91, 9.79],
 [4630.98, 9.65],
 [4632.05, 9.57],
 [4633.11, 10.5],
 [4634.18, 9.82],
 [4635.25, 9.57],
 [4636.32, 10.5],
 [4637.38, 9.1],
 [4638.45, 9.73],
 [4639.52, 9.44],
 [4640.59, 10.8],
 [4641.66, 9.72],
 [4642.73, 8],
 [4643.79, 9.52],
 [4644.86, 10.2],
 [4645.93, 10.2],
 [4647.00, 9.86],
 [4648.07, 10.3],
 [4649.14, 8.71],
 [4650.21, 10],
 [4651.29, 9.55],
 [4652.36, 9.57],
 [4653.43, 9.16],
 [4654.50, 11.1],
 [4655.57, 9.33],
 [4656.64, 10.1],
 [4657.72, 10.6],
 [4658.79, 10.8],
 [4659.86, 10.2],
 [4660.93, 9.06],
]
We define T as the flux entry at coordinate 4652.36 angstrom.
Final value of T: 9.57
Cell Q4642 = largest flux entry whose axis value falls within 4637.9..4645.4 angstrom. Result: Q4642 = 10.8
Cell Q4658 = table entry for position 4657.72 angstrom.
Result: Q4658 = 10.6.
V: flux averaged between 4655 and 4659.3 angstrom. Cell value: 10.2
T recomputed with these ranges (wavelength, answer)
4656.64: 10.1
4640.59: 10.8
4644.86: 10.2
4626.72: 10.7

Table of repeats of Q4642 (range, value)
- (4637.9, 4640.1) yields 9.73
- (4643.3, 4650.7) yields 10.3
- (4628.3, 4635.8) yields 11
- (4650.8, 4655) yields 11.1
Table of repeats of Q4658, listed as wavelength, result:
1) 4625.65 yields 11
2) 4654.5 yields 11.1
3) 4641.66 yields 9.72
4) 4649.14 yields 8.71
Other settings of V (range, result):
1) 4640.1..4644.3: 9.51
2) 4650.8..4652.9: 9.57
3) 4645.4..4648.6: 10.1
